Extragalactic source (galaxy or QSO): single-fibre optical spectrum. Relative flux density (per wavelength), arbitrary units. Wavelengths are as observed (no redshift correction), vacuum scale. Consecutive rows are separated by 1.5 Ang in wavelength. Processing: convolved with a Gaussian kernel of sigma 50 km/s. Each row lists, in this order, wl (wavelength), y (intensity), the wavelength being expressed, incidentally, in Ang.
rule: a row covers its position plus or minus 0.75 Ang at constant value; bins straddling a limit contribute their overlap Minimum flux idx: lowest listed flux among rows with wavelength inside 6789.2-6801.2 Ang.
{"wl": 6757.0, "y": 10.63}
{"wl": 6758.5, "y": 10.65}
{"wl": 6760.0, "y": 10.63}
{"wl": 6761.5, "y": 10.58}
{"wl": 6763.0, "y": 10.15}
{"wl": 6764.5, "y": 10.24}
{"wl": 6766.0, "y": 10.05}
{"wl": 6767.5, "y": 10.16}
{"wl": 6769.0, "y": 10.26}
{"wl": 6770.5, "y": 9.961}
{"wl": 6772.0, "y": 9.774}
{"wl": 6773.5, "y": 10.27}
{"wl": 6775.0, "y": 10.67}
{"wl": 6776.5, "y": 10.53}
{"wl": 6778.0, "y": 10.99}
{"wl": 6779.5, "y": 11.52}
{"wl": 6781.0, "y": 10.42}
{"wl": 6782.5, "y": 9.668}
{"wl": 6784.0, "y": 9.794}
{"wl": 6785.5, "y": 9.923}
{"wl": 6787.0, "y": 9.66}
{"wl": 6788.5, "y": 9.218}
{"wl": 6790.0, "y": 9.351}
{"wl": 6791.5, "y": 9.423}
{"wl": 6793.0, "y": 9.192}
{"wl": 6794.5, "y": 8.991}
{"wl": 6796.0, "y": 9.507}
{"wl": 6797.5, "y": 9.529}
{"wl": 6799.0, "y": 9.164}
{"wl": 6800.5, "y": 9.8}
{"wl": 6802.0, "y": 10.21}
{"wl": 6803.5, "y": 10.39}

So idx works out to 8.991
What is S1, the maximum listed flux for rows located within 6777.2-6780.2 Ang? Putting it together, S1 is 11.52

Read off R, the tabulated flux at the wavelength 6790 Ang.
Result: 9.351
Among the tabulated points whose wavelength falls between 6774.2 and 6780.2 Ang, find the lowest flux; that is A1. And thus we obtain 10.53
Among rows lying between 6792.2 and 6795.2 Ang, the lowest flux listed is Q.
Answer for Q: 8.991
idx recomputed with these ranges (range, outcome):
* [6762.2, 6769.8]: 10.05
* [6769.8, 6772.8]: 9.774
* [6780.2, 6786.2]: 9.668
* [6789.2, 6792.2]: 9.351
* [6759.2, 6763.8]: 10.15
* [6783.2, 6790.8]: 9.218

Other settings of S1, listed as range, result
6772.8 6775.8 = 10.67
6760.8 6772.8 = 10.58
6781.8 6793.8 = 9.923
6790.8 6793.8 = 9.423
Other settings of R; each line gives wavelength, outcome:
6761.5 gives 10.58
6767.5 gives 10.16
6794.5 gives 8.991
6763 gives 10.15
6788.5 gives 9.218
